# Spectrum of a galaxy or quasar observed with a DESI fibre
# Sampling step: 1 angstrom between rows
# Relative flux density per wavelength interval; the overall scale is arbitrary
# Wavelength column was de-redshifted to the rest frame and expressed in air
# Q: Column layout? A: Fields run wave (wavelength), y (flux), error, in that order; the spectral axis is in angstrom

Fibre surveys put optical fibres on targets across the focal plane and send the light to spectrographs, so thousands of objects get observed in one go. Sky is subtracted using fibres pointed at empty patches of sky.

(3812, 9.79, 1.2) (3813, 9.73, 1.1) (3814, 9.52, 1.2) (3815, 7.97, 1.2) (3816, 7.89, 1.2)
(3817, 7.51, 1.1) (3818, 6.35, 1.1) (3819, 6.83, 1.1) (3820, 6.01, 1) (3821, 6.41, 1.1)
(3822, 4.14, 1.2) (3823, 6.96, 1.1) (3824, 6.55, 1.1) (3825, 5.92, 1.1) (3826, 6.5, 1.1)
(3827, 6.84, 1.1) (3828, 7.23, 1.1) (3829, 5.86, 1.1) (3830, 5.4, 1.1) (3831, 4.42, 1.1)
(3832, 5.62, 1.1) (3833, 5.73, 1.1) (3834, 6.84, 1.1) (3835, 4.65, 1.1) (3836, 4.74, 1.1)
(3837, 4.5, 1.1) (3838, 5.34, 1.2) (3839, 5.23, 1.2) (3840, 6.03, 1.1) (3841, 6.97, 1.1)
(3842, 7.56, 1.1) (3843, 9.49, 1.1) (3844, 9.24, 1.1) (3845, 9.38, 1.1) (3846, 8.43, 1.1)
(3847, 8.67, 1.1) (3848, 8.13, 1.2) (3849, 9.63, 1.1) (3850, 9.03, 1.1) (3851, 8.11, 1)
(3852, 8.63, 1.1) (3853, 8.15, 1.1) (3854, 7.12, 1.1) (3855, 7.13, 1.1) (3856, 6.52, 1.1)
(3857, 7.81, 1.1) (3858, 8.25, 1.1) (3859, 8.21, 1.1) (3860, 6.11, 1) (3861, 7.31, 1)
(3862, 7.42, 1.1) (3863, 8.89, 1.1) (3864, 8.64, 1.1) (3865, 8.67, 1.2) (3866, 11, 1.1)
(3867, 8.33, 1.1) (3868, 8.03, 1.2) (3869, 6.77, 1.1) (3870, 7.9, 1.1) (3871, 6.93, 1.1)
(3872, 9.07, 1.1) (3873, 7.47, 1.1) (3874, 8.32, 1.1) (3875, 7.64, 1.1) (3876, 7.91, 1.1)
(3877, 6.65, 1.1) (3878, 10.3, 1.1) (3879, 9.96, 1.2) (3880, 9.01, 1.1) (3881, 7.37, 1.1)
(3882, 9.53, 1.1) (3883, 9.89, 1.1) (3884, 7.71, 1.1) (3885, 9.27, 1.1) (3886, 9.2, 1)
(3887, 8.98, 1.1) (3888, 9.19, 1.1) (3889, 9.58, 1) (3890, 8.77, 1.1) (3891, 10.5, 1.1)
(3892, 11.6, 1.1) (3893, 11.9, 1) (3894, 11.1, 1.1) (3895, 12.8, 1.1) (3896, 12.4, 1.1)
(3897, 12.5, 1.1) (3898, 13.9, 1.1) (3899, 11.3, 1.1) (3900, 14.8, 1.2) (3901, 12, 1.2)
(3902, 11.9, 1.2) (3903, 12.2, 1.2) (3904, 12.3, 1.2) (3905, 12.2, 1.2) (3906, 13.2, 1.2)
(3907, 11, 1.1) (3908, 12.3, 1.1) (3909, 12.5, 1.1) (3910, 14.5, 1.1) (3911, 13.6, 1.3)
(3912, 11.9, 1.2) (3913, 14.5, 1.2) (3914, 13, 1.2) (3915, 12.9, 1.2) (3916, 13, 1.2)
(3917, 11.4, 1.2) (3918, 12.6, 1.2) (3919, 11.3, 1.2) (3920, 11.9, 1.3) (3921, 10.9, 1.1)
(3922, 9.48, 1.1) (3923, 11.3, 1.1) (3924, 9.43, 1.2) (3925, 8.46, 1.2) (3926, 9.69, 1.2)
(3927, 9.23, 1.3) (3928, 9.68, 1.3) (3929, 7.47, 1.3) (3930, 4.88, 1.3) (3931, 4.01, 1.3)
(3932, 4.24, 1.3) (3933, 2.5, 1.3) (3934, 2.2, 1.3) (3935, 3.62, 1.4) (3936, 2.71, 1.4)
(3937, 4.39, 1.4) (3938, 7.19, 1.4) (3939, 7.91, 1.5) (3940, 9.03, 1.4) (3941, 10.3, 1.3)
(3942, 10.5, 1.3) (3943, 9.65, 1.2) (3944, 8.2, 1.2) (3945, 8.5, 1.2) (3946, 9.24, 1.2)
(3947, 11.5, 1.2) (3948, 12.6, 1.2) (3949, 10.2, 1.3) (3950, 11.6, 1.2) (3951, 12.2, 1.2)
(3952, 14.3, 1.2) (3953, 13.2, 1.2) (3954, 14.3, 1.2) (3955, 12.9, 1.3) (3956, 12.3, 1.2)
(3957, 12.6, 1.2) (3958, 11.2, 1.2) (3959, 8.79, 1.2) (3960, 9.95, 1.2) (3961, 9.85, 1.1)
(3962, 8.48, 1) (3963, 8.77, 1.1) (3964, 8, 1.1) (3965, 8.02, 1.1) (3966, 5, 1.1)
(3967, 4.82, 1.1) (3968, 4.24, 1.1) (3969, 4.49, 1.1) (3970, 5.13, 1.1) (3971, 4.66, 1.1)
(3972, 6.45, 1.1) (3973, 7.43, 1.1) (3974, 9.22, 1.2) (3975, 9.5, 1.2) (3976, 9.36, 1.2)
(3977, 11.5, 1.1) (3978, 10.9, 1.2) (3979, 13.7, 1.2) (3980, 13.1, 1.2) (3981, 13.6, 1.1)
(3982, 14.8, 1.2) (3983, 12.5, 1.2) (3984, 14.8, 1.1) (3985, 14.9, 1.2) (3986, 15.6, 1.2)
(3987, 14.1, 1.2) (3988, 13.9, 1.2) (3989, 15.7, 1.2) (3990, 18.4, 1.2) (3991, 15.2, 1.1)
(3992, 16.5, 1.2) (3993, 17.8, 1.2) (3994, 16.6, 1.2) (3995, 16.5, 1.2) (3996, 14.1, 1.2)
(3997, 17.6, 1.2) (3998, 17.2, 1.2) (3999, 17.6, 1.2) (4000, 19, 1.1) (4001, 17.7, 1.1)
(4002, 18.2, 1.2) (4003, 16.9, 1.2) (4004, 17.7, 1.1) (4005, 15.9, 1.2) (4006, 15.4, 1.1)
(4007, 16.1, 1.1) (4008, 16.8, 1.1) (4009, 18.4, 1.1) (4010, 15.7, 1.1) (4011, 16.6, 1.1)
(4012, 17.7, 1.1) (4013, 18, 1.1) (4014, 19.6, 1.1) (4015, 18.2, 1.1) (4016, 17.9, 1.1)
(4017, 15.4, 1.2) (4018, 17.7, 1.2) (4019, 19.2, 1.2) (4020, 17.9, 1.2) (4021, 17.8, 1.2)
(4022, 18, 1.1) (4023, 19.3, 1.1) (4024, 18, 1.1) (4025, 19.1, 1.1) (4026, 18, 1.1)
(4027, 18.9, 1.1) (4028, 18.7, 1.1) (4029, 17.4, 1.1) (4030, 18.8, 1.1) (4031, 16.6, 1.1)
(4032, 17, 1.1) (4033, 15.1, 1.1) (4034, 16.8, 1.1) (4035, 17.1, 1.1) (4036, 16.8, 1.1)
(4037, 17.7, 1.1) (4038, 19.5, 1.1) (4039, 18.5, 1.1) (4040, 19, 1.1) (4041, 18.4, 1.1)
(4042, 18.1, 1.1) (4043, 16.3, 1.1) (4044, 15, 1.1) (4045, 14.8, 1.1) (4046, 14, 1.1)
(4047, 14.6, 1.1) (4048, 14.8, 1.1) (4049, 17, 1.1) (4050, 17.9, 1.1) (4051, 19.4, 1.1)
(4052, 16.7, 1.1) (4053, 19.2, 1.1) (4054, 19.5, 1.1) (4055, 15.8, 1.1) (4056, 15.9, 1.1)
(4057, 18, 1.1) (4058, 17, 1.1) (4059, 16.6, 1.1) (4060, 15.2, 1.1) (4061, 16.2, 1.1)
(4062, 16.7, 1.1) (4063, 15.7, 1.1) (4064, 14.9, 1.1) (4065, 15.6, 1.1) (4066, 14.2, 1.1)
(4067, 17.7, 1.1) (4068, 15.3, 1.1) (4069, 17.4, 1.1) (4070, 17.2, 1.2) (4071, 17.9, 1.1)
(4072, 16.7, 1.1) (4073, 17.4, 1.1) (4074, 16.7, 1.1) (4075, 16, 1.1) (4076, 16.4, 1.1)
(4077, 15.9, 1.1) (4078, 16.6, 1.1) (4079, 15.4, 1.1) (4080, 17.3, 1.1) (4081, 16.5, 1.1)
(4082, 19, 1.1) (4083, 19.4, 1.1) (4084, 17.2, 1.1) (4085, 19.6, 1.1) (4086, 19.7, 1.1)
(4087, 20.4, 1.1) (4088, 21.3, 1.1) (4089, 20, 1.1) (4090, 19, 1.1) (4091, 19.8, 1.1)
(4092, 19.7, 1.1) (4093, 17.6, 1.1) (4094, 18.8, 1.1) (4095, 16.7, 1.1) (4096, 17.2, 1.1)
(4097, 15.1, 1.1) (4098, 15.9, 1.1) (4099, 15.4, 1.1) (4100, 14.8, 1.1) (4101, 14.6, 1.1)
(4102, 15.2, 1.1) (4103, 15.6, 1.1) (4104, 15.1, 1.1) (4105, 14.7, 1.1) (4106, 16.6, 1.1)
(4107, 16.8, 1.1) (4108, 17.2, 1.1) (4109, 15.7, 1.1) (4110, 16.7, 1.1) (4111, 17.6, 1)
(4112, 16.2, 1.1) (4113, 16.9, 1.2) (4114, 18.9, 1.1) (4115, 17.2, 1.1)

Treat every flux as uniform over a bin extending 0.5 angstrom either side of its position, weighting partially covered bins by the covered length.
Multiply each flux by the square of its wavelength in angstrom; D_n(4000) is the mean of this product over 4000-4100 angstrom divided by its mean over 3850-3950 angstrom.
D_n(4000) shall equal 1.98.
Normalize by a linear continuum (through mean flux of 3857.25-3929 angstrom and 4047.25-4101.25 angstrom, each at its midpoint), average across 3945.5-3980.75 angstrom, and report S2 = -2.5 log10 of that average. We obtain 0.30 mag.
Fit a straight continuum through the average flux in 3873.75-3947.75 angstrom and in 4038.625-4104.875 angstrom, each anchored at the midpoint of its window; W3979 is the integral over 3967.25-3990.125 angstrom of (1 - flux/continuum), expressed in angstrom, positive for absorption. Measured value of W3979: 3.4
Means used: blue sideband 9.86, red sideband 17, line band 11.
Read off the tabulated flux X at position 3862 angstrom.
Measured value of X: 7.42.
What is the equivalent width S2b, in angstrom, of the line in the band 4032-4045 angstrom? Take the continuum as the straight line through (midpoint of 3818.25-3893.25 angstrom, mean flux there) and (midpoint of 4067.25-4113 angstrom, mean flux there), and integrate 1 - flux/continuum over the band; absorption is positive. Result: -1.9 angstrom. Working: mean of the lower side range 7.72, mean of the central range 17.2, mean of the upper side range 17.1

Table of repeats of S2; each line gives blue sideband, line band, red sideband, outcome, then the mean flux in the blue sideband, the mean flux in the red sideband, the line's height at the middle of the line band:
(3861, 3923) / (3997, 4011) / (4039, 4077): -0.17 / 10.5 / 16.6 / 14.6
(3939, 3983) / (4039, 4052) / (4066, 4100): -0.10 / 9.87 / 17.6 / 15.2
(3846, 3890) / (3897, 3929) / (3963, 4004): -0.19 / 8.34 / 12.6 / 10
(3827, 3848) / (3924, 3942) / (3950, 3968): 0.39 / 6.61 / 10.1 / 9.39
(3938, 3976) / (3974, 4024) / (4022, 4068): -0.22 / 9.3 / 17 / 13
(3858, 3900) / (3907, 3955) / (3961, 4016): 0.14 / 9.28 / 13.5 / 11.3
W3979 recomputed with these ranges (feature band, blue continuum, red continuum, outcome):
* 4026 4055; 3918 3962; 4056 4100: -4.31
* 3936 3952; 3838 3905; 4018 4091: 3.79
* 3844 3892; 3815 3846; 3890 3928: 2.76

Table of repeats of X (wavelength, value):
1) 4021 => 17.8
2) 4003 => 16.9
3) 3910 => 14.5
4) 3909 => 12.5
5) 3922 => 9.48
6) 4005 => 15.9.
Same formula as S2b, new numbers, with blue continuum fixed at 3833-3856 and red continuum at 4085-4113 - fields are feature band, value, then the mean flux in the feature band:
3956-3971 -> 5.10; 7.85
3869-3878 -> 0.69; 7.82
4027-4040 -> -2.61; 17.6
